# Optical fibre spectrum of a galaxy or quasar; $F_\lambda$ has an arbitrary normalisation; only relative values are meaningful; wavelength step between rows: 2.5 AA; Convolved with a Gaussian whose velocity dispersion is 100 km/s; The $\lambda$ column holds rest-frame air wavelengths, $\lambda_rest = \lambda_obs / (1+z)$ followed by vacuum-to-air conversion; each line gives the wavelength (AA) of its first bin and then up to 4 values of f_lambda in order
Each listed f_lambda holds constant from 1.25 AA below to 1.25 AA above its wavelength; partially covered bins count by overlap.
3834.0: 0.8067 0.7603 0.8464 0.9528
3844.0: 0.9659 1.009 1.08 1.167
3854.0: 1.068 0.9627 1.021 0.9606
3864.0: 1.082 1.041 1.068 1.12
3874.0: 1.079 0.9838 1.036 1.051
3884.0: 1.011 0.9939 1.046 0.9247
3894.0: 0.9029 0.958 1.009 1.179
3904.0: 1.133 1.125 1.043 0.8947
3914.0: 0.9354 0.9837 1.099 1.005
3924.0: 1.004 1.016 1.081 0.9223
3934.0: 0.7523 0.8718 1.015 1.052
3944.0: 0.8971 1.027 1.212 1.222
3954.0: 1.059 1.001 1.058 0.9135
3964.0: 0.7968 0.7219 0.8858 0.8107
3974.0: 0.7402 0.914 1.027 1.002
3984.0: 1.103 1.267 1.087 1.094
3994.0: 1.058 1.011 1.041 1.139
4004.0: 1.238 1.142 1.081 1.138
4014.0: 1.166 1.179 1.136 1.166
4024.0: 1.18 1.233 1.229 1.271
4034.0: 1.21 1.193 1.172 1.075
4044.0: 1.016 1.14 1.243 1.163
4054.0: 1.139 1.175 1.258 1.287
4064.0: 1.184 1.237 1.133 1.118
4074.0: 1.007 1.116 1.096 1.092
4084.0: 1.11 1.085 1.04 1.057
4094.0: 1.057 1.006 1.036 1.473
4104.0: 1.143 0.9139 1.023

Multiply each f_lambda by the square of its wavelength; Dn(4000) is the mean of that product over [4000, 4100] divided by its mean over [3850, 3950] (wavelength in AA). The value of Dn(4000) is 1.21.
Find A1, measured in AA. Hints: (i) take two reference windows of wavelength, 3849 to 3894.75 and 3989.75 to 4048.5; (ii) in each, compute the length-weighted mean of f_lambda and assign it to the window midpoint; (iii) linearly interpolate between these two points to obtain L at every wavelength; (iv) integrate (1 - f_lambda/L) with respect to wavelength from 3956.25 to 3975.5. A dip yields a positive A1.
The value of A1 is 4.3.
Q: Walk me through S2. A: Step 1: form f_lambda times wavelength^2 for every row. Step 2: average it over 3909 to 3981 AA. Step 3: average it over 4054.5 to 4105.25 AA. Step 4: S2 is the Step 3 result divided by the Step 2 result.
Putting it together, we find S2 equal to 1.26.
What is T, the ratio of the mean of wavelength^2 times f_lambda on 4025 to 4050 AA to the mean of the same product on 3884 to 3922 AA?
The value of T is 1.2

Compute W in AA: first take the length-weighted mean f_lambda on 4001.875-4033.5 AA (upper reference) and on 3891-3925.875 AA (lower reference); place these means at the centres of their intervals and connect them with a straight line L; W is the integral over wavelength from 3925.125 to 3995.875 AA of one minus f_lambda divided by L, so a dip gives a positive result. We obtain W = 6.9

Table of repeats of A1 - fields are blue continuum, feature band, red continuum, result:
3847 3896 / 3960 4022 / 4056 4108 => 2.9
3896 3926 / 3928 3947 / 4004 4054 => 2.1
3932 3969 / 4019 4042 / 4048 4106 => -2.5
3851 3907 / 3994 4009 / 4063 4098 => -0.5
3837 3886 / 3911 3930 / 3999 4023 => 1.2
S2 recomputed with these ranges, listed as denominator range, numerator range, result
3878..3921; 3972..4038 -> 1.15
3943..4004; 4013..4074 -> 1.21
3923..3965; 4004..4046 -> 1.22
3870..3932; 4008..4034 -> 1.23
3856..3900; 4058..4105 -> 1.24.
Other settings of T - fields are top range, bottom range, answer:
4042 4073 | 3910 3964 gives 1.25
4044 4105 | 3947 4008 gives 1.17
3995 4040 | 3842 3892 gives 1.21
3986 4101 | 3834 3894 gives 1.24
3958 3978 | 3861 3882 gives 0.86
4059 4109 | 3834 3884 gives 1.24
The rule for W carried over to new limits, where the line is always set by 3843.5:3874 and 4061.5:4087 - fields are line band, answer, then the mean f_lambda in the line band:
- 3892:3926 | 1.5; 1.02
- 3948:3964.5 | 0.6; 1.05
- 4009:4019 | -0.4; 1.15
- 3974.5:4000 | 1.0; 1.05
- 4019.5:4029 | -0.7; 1.19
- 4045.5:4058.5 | -0.7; 1.18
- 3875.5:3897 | 1.4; 0.991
